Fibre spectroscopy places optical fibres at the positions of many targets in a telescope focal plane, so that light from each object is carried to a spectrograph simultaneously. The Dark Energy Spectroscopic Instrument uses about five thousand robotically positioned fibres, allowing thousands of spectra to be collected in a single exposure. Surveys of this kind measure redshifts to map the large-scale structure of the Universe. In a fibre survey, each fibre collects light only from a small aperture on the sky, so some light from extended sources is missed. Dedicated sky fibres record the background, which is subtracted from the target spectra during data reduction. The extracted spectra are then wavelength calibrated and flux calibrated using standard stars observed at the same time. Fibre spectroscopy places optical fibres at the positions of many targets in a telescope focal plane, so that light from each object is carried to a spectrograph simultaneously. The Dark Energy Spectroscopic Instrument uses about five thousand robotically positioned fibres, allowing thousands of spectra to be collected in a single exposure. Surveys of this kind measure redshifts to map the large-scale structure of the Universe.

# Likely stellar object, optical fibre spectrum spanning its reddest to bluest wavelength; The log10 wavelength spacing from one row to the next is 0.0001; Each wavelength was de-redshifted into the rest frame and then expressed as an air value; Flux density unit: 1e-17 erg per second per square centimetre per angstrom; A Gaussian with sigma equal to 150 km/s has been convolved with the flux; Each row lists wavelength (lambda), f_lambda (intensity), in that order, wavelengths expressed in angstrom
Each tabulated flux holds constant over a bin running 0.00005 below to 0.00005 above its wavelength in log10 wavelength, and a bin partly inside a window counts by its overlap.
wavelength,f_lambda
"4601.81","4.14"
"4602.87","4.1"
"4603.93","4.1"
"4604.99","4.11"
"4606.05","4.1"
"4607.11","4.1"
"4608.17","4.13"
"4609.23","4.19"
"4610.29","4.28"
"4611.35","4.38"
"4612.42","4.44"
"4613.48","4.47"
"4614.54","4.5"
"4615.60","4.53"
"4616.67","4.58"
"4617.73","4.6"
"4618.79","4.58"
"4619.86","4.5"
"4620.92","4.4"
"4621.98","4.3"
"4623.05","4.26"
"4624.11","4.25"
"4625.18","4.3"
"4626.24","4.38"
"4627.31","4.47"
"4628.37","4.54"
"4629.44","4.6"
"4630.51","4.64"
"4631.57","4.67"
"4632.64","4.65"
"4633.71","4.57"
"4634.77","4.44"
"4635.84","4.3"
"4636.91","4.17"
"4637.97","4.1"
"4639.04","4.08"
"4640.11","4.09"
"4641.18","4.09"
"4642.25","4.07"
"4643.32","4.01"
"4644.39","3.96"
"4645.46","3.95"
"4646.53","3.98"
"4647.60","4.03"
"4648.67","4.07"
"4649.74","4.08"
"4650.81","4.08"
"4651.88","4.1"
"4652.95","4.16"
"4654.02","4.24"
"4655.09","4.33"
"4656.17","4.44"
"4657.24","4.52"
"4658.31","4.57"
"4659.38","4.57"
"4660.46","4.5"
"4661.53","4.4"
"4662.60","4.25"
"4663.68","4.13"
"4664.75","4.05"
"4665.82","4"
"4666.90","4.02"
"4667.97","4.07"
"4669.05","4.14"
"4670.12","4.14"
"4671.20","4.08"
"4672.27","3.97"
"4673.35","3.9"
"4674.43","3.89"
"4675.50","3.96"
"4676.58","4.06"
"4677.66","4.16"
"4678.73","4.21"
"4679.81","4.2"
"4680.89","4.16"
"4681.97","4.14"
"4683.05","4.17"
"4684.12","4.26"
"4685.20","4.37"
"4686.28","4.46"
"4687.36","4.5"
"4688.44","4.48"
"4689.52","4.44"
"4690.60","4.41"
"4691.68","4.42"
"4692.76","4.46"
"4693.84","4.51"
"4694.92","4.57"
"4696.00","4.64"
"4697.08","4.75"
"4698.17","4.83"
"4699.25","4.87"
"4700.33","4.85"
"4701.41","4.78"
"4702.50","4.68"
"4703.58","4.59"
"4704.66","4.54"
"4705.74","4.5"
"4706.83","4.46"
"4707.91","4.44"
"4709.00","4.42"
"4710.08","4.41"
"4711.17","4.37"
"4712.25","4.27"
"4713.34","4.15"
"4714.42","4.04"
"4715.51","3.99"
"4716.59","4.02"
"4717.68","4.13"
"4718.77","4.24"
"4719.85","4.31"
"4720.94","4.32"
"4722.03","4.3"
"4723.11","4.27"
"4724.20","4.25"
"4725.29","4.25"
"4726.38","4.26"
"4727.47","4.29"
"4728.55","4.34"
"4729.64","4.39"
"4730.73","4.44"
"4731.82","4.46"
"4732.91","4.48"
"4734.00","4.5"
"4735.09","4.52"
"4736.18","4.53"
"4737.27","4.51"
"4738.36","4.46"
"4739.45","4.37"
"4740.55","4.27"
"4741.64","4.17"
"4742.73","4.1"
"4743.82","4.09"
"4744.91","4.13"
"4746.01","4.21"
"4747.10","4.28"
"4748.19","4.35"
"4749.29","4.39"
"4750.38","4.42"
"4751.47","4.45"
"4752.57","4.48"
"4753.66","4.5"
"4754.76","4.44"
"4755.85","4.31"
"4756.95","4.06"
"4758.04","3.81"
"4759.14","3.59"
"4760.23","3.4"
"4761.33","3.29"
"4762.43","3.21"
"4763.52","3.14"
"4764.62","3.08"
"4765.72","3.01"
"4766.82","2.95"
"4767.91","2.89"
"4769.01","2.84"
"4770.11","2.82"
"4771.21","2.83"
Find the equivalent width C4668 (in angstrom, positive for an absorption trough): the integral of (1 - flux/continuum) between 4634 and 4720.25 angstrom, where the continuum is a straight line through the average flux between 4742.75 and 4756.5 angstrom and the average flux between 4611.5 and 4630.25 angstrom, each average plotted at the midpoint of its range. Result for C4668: 2.3 angstrom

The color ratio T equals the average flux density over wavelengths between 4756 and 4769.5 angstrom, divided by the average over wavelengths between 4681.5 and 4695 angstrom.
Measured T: 0.75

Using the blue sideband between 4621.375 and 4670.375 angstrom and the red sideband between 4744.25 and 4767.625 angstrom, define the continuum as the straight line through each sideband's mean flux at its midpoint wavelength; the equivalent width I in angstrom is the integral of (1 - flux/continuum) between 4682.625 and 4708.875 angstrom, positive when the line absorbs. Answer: -3.0 angstrom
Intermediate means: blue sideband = 4.26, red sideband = 3.87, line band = 4.54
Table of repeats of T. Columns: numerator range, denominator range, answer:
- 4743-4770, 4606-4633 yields 0.86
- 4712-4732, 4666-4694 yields 1.01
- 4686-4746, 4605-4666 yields 1.02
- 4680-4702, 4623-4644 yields 1.04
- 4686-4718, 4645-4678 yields 1.07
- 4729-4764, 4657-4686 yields 1.00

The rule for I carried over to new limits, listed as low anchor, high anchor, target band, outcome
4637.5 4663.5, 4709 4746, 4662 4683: 0.7 angstrom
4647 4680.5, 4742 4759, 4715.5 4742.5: -0.6 angstrom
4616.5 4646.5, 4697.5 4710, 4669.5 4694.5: 1.7 angstrom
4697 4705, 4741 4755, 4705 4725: 1.5 angstrom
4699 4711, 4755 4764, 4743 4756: -1.8 angstrom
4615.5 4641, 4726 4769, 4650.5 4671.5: 0.3 angstrom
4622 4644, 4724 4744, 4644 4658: 0.6 angstrom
